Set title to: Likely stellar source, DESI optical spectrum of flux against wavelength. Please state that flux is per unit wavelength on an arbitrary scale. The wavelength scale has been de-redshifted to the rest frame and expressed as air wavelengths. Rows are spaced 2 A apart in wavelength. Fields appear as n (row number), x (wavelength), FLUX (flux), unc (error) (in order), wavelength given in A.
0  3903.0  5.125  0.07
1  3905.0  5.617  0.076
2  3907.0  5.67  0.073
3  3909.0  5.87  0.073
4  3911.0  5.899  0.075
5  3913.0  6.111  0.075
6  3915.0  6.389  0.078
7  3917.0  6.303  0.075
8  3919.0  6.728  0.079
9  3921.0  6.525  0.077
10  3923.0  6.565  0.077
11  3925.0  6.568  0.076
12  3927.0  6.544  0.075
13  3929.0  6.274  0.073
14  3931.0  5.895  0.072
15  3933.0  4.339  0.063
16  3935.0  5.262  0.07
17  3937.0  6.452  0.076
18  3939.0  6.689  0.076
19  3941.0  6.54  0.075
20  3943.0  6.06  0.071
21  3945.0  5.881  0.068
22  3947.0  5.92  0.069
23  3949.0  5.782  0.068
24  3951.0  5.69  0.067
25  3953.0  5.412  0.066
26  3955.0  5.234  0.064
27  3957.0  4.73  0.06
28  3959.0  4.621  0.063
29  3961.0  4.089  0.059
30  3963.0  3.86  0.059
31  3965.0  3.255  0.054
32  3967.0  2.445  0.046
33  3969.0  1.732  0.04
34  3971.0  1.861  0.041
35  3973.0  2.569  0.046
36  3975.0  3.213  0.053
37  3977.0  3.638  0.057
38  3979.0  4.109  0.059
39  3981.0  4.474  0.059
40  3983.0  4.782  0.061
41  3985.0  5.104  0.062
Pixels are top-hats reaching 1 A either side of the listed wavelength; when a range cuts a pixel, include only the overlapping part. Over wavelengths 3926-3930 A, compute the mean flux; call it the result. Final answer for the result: 6.41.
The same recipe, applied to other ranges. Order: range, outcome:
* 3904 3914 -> 5.83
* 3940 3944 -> 6.3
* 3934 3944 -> 6.2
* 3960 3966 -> 3.73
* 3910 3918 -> 6.18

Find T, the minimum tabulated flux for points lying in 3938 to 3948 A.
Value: 5.881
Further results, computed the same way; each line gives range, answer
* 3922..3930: 6.274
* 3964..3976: 1.732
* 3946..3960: 4.621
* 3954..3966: 3.255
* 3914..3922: 6.303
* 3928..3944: 4.339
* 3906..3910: 5.67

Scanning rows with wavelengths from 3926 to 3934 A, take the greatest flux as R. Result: 6.544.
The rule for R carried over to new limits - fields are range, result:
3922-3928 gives 6.568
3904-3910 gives 5.87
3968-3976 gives 3.213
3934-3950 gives 6.689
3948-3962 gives 5.782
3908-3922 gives 6.728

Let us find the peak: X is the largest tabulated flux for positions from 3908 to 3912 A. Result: 5.899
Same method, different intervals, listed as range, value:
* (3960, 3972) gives 4.089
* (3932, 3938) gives 6.452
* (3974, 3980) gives 4.109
